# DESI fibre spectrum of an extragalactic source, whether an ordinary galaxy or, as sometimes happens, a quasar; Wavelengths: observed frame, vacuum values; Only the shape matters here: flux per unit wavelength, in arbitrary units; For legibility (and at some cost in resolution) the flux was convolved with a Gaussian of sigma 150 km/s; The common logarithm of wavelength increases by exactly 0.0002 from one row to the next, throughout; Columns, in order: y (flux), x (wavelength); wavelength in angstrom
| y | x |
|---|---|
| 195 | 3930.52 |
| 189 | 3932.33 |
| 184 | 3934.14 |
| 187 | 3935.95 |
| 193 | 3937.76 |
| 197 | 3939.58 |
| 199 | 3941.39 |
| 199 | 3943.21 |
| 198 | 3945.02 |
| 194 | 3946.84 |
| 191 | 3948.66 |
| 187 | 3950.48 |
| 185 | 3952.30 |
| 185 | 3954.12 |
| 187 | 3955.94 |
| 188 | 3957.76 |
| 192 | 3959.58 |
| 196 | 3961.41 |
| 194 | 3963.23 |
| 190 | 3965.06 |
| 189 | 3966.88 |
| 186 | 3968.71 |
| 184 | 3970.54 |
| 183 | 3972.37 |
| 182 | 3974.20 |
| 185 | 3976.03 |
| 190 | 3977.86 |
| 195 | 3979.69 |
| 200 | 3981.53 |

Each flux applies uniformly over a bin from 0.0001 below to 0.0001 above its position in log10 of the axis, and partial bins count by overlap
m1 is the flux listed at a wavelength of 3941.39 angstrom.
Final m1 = 199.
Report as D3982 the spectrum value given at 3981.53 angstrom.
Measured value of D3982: 200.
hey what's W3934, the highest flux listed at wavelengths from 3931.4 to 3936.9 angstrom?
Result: 189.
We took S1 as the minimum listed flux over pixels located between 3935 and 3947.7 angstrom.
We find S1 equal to 187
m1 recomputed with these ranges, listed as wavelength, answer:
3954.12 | 185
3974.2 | 182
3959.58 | 192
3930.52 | 195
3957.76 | 188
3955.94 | 187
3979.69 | 195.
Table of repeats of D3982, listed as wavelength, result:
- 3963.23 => 194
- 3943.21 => 199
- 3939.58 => 197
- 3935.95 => 187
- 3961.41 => 196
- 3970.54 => 184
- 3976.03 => 185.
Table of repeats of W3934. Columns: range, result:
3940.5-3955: 199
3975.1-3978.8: 190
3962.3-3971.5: 194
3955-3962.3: 196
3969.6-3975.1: 184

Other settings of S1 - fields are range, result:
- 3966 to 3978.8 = 182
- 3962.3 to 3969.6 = 186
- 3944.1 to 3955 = 185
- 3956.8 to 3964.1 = 188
